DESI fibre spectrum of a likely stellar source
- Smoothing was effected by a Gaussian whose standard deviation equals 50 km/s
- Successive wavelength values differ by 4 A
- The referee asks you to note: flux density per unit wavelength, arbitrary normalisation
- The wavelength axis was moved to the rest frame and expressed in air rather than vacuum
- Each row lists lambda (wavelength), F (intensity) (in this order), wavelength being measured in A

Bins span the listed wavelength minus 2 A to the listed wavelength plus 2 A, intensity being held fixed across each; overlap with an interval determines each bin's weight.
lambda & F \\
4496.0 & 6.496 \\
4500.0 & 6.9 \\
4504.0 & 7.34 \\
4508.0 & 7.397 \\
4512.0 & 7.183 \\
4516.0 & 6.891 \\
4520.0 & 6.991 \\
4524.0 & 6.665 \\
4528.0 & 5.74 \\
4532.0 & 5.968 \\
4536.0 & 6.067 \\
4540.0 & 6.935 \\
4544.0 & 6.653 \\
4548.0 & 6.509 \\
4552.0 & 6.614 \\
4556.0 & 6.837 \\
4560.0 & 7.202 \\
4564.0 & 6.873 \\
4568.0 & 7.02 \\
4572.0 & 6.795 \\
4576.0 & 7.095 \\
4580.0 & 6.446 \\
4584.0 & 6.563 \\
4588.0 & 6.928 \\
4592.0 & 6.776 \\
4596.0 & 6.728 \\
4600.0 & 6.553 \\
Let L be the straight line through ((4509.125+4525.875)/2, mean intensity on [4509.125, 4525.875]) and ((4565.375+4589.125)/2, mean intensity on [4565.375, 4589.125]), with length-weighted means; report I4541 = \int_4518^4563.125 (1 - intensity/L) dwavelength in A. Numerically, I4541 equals 2.15 A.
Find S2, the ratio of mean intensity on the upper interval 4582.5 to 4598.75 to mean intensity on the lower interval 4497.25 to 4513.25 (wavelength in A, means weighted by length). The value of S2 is 0.94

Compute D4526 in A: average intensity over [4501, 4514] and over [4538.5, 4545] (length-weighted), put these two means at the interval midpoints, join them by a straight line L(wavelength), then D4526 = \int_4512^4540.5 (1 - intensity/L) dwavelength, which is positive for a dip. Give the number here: 2.2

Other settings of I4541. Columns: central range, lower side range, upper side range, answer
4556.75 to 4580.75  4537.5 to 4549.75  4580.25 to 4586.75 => -1.1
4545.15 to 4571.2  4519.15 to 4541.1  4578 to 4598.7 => -1.3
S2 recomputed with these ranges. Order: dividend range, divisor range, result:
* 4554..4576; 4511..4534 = 1.06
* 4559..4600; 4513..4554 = 1.05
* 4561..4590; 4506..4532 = 1.01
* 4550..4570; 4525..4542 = 1.11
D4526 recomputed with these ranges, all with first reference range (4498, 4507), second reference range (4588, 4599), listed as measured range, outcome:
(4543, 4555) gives 0.60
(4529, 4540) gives 1.34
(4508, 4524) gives 0.16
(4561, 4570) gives -0.12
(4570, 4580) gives 0.00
